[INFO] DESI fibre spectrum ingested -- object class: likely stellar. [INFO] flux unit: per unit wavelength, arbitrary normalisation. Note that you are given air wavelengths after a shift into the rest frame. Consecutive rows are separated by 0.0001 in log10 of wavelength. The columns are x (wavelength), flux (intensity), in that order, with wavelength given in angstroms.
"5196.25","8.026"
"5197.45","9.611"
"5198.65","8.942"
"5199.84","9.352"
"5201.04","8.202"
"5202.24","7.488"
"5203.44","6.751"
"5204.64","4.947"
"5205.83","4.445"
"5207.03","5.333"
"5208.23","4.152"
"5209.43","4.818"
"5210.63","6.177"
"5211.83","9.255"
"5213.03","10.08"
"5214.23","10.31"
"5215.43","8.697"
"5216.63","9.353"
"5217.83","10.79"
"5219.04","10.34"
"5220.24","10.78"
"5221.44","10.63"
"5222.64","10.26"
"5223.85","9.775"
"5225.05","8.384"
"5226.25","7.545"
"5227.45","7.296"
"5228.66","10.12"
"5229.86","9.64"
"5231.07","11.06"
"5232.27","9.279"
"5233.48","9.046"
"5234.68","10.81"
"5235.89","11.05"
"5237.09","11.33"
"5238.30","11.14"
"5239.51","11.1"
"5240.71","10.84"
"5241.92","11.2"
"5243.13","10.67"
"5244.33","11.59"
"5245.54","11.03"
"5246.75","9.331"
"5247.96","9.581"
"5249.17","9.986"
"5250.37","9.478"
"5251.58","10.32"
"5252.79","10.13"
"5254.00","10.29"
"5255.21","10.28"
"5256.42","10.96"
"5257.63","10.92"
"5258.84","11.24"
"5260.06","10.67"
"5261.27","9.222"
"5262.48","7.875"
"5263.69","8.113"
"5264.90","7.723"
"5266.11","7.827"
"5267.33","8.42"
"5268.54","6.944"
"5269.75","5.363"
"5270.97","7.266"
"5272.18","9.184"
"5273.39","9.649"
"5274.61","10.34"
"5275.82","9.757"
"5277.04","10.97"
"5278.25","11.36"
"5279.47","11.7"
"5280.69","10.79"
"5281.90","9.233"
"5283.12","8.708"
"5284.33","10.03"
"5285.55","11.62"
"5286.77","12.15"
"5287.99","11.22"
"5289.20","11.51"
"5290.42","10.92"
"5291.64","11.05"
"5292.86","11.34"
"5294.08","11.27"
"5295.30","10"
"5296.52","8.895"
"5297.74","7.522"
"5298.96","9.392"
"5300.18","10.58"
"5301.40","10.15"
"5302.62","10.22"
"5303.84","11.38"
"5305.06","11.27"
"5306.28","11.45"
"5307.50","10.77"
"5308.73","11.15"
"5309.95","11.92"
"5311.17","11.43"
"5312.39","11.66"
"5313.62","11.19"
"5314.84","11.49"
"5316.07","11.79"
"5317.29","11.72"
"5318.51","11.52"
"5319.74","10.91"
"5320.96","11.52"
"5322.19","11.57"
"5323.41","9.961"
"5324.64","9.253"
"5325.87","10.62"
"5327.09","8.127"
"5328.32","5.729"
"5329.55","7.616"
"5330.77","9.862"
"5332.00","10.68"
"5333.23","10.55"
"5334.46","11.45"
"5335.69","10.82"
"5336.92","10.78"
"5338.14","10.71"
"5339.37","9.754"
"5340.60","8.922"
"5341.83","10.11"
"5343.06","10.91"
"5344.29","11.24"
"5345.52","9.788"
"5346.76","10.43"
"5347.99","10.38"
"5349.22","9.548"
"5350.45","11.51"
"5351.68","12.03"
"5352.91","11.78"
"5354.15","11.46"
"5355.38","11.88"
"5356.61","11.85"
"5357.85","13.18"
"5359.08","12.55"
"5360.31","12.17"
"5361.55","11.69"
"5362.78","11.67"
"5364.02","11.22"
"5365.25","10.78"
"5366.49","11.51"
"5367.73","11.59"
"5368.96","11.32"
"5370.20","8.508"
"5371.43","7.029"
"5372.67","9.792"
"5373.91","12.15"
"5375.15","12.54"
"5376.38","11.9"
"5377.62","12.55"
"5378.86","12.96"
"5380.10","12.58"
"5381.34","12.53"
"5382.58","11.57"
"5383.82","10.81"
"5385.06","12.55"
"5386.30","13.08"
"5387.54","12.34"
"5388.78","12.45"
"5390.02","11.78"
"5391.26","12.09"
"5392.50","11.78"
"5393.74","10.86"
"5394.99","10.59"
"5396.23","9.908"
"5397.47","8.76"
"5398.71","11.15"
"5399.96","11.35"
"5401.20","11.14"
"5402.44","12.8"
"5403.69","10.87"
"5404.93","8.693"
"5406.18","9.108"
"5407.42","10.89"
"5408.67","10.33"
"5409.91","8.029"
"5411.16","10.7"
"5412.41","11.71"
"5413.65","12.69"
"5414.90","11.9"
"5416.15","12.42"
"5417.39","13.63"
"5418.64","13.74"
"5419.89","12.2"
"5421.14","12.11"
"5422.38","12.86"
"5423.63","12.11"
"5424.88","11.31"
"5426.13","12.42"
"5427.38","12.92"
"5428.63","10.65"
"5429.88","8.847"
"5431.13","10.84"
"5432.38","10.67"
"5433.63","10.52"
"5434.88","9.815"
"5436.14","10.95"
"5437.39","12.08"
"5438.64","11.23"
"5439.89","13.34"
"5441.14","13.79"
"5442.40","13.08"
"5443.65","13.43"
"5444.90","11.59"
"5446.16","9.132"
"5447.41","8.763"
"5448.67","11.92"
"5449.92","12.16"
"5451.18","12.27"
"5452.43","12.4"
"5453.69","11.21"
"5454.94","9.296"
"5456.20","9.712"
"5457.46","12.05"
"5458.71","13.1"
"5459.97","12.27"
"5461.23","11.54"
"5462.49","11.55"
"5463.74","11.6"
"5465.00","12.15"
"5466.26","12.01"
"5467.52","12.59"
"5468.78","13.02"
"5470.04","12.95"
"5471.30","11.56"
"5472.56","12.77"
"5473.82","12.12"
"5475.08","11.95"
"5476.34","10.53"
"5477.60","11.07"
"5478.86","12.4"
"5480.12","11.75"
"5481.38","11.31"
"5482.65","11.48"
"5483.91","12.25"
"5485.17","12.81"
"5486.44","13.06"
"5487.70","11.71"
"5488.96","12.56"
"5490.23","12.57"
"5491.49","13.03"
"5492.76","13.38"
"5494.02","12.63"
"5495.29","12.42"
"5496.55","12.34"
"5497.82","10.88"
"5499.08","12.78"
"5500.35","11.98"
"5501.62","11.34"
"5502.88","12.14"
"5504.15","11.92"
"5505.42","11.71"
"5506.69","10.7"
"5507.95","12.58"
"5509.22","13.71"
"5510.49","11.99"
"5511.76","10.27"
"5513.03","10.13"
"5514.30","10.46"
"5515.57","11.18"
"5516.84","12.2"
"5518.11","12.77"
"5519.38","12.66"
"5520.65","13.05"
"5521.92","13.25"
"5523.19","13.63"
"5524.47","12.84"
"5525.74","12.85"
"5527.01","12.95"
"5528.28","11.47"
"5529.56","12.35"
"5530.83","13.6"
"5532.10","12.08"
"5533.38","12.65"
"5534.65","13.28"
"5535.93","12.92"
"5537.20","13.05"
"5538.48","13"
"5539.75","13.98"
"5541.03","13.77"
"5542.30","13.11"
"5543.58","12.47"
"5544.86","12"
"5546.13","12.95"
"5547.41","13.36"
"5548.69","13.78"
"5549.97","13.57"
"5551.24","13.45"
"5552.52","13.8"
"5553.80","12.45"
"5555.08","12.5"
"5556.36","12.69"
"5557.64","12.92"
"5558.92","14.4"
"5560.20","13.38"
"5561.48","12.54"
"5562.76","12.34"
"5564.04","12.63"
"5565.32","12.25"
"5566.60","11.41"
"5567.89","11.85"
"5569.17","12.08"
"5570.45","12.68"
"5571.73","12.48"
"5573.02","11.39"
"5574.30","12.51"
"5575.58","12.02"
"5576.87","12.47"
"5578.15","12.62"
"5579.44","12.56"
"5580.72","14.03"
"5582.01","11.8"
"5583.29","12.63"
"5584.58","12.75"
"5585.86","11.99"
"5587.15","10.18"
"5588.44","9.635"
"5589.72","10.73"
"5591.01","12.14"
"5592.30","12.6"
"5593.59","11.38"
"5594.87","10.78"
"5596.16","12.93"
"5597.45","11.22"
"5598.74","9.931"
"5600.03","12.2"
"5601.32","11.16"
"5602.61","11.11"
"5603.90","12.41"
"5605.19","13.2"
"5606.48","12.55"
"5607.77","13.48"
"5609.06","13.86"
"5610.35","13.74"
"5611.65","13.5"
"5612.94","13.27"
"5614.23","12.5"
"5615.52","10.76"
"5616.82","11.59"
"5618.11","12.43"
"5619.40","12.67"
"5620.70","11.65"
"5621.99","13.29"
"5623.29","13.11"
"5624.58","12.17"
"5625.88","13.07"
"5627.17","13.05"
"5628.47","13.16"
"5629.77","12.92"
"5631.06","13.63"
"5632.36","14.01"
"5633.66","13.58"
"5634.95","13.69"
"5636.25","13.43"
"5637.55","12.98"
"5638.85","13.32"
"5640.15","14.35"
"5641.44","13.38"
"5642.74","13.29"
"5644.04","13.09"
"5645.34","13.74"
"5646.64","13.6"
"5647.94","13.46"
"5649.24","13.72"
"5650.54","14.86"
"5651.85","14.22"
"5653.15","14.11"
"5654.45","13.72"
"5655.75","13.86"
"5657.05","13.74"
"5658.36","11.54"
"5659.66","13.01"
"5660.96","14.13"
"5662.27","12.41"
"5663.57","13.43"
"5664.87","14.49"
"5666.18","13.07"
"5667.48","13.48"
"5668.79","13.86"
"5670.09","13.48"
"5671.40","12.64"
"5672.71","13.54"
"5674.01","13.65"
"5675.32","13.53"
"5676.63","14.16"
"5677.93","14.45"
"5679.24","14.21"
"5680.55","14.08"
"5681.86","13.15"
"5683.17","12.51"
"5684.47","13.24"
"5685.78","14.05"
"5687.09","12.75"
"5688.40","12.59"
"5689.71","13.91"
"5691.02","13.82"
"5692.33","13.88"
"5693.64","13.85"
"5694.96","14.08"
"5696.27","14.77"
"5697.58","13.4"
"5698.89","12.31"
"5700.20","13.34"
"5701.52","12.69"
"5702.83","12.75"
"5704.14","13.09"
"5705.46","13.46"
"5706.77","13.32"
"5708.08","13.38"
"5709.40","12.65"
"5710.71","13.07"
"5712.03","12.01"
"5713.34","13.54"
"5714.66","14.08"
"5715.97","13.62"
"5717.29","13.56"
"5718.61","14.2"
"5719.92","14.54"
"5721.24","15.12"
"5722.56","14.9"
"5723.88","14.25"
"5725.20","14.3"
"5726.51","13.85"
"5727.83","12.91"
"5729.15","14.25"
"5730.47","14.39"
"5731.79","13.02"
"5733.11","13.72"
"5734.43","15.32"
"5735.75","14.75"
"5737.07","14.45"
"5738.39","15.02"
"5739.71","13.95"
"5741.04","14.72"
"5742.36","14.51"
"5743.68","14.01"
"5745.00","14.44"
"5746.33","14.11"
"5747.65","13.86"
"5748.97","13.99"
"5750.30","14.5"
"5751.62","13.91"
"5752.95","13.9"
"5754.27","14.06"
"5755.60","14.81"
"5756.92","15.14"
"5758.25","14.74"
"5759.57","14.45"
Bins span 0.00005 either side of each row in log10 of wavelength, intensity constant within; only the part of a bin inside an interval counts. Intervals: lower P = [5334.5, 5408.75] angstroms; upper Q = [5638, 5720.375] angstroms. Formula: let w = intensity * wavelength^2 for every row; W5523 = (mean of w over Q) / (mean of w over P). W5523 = 1.4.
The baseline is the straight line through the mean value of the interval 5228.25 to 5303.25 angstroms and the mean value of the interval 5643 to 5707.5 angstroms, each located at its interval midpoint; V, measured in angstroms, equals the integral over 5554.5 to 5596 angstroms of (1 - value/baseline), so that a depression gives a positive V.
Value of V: 1.5 angstroms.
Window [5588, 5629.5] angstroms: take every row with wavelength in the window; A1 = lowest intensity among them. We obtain 9.635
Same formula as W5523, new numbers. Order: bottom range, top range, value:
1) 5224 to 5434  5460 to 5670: 1.29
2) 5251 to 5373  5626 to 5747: 1.51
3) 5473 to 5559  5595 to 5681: 1.10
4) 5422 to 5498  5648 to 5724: 1.24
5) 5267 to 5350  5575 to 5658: 1.39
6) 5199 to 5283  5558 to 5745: 1.65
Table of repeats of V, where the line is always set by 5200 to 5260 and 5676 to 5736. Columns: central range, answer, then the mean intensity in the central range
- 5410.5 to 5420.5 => -1.2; 12.4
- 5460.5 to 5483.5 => -0.7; 11.9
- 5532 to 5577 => -1.8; 12.8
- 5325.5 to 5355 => 0.5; 10.2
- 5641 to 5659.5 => -0.6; 13.6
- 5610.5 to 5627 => 0.4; 12.6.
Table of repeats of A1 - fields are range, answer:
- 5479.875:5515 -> 10.13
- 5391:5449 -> 8.029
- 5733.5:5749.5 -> 13.86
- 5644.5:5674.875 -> 11.54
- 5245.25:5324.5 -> 5.363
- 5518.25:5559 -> 11.47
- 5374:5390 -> 10.81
